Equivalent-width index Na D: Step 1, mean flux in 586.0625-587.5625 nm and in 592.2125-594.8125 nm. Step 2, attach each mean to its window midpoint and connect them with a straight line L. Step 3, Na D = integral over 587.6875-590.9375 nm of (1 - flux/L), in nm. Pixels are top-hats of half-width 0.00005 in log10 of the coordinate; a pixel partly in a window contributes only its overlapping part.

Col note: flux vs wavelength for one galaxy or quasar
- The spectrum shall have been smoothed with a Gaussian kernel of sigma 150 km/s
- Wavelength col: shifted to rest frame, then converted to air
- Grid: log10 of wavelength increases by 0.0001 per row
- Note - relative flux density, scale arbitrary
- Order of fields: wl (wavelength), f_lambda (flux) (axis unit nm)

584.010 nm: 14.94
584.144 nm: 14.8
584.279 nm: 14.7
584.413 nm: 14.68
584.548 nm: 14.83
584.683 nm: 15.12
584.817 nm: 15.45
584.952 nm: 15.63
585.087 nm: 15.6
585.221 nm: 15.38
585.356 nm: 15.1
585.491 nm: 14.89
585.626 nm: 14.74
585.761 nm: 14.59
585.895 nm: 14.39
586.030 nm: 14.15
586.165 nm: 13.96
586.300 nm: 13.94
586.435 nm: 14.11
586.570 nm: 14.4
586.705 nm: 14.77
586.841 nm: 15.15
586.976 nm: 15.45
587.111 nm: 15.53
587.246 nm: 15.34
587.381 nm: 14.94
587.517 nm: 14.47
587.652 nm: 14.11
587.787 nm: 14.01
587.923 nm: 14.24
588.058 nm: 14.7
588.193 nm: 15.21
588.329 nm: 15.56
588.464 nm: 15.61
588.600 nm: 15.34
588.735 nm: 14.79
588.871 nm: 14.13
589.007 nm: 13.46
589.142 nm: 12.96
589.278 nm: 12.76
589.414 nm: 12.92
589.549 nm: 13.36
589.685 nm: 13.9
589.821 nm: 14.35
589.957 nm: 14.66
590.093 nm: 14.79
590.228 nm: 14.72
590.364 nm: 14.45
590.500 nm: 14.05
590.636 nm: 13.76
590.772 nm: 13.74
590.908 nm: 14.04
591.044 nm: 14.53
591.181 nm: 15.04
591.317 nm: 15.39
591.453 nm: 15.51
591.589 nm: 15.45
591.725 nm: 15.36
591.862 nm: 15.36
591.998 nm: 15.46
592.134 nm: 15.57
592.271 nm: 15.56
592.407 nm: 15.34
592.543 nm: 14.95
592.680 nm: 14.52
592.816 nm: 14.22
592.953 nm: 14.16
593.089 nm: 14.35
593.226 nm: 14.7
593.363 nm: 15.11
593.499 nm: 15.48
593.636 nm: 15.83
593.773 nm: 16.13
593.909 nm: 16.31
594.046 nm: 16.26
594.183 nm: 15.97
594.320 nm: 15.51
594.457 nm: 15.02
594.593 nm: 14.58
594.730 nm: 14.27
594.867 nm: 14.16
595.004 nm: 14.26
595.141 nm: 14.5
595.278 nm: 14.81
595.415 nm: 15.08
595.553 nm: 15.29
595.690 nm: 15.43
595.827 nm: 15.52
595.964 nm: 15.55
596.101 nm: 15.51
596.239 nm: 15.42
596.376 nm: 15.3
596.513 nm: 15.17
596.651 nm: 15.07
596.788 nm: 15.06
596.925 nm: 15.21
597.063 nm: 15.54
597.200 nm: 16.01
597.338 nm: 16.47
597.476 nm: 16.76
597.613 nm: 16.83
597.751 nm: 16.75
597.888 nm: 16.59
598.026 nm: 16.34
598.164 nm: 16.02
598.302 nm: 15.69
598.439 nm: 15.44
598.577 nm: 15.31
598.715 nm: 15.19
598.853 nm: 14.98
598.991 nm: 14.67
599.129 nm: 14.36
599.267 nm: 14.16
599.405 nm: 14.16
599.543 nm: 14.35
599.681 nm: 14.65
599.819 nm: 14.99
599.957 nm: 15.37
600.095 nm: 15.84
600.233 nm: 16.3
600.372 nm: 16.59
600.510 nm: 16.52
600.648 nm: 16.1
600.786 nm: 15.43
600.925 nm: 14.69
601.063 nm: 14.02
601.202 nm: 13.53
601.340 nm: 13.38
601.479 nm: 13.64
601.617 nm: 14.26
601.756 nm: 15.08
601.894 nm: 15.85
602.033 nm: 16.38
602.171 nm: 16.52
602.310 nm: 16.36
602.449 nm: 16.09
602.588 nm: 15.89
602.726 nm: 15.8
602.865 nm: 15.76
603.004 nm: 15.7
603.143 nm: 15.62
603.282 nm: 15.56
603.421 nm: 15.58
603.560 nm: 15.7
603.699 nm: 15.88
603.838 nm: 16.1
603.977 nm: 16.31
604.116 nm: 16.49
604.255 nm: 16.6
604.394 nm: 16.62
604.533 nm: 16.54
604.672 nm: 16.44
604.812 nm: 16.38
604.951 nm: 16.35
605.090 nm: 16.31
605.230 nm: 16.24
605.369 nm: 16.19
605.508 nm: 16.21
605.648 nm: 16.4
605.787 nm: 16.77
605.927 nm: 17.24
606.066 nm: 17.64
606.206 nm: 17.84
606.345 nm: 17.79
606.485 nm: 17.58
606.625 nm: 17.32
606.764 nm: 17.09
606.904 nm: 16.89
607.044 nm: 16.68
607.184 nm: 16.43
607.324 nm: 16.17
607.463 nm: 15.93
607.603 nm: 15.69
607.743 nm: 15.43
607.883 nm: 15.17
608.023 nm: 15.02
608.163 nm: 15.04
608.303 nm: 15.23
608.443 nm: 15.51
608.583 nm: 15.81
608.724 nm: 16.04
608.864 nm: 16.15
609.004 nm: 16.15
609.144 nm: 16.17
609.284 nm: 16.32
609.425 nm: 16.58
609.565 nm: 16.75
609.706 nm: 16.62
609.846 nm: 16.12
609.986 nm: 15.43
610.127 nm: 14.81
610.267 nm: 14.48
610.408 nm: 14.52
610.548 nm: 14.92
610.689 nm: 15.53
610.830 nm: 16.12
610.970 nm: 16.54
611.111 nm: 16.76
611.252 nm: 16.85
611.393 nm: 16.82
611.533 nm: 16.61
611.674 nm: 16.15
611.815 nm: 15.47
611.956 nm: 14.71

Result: 0.14 nm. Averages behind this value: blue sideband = 14.7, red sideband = 15.2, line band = 14.2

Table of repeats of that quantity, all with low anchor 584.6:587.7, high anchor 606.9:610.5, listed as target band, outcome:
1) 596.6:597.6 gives -0.03 nm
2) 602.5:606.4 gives -0.18 nm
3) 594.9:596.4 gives 0.01 nm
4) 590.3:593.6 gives 0.05 nm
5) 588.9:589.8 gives 0.10 nm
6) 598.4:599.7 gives 0.06 nm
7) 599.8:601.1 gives -0.02 nm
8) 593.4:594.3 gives -0.05 nm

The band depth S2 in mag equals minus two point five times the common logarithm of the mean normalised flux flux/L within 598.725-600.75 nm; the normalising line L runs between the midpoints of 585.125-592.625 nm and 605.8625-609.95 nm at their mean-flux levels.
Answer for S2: 0.028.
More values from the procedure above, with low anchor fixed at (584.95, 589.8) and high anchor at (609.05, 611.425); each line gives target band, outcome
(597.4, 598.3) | -0.09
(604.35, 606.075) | -0.06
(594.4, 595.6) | 0.03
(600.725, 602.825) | 0.02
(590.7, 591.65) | 0.00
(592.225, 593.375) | 0.01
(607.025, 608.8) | 0.01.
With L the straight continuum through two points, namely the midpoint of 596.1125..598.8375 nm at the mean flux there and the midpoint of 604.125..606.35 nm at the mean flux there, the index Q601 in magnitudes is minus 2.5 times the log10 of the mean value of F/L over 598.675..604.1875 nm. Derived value 0.06 mag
